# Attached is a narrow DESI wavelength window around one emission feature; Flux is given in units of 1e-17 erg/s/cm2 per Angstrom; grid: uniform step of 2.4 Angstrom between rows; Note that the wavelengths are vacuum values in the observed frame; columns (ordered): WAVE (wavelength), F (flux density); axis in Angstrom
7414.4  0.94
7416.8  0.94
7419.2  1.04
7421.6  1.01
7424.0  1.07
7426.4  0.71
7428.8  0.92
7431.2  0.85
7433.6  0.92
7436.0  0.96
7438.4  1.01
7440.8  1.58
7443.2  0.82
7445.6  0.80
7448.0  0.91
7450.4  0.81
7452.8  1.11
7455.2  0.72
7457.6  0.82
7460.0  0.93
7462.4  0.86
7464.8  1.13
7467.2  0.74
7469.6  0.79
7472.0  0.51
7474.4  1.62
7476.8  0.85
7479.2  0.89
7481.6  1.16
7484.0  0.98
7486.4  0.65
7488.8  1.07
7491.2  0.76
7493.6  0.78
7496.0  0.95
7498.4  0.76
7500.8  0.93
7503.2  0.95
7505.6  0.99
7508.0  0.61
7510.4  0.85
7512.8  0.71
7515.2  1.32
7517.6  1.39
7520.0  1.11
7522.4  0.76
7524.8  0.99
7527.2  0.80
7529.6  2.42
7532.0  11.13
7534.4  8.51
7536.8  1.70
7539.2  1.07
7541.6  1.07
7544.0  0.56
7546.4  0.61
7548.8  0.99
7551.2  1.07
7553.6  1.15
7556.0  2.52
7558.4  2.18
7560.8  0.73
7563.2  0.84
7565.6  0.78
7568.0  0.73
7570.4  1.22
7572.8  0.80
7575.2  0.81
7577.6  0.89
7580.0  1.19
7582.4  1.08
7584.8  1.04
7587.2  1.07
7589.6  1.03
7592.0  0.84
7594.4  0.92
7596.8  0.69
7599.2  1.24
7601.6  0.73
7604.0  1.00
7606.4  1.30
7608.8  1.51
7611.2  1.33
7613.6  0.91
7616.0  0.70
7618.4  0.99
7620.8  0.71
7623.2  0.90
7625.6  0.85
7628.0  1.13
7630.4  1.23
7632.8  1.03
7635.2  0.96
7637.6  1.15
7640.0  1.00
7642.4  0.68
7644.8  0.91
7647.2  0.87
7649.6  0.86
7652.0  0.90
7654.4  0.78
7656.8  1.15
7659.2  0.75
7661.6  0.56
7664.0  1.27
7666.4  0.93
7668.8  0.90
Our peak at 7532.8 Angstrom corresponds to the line Halpha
